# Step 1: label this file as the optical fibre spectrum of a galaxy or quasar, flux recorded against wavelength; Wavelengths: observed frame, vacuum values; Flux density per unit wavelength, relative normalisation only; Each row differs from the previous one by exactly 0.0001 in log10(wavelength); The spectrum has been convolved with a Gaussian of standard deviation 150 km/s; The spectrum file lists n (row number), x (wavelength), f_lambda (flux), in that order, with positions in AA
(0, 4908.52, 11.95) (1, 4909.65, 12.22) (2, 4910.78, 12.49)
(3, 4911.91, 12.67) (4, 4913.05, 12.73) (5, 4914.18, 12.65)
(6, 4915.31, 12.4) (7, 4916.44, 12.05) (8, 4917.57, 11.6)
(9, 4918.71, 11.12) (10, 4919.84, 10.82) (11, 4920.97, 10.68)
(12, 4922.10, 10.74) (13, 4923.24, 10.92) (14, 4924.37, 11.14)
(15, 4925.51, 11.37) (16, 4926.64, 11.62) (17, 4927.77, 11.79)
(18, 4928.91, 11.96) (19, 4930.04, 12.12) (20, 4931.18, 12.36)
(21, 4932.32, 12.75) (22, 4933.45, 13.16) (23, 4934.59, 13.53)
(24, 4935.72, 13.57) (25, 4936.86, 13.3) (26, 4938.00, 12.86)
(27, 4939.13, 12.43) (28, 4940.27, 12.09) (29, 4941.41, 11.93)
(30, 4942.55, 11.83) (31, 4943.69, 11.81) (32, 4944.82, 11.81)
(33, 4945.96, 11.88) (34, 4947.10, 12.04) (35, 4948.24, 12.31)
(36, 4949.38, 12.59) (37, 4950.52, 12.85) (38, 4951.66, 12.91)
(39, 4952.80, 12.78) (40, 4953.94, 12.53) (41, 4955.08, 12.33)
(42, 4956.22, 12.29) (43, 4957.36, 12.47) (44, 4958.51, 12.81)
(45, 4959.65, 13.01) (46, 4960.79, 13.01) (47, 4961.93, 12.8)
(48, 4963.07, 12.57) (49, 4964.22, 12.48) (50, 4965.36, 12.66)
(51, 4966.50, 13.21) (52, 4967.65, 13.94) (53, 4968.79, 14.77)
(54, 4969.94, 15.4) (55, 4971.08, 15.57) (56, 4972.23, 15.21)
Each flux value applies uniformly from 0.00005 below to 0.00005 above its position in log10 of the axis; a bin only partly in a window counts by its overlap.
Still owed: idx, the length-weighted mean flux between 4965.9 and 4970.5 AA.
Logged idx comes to 14.3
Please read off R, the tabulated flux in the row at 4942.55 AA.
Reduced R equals 11.83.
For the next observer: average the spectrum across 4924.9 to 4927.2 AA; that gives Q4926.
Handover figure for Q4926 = 11.5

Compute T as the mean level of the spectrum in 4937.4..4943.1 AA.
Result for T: 12.2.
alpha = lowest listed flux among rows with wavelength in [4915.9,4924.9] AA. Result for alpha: 10.68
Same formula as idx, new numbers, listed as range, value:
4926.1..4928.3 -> 11.7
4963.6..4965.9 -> 12.5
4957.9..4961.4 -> 12.9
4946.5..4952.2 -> 12.5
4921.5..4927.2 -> 11.2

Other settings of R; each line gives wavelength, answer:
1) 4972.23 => 15.21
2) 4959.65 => 13.01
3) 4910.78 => 12.49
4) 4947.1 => 12.04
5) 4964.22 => 12.48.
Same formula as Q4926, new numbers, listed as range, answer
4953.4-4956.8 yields 12.4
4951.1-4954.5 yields 12.7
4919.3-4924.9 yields 10.9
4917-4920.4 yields 11.2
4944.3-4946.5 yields 11.8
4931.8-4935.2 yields 13.2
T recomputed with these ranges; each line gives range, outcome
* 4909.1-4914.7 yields 12.5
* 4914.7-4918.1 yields 12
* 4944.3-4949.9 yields 12.1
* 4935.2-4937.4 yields 13.4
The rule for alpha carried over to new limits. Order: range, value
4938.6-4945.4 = 11.81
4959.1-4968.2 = 12.48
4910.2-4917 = 12.05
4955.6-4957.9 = 12.29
